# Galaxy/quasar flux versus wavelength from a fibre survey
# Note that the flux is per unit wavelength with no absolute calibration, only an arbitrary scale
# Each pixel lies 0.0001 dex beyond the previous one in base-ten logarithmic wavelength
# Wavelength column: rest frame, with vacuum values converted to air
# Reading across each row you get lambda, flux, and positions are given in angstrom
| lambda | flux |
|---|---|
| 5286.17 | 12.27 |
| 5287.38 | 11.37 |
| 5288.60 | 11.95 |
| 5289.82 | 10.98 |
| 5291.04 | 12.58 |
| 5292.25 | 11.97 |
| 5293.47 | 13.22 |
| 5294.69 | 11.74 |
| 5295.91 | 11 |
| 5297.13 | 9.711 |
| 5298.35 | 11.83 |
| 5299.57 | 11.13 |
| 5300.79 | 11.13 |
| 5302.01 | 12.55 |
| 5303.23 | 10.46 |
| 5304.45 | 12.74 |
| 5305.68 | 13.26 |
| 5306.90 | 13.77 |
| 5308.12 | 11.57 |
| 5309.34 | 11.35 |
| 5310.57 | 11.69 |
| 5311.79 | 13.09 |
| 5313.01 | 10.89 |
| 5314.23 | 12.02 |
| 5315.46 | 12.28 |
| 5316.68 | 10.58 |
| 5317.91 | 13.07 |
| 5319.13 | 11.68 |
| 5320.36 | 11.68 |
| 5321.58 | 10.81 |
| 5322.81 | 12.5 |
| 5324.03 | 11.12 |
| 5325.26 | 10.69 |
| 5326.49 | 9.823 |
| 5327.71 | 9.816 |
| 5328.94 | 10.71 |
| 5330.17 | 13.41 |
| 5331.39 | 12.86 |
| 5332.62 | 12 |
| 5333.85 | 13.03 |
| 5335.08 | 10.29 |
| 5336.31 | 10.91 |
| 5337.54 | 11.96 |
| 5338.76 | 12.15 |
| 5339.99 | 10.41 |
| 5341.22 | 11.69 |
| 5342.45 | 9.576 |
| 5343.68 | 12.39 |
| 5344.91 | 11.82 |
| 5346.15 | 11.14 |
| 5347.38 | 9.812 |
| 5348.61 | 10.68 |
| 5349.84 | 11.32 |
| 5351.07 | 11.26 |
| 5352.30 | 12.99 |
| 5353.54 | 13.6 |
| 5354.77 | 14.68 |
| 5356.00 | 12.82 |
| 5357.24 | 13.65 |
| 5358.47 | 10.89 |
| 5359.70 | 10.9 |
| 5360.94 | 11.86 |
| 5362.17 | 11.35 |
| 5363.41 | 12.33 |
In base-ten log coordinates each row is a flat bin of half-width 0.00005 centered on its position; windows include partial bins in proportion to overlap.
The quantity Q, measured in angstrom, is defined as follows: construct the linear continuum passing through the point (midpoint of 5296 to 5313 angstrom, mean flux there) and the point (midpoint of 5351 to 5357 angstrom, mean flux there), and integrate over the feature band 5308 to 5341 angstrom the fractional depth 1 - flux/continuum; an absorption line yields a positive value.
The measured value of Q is 2.17 angstrom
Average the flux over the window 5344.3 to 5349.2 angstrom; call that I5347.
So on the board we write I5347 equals 10.8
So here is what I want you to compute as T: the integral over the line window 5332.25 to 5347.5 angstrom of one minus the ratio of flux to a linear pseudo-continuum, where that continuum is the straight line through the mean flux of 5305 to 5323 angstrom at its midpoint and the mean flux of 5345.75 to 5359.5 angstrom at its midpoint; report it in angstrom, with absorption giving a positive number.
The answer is 0.9 angstrom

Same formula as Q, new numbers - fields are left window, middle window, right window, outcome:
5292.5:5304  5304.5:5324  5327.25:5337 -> -0.78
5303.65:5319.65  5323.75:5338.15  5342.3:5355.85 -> 0.72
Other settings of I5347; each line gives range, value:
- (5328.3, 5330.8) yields 12.1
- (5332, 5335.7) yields 11.7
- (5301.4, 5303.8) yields 11.5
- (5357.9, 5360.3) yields 10.9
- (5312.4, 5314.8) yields 11.5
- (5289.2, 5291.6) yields 11.7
